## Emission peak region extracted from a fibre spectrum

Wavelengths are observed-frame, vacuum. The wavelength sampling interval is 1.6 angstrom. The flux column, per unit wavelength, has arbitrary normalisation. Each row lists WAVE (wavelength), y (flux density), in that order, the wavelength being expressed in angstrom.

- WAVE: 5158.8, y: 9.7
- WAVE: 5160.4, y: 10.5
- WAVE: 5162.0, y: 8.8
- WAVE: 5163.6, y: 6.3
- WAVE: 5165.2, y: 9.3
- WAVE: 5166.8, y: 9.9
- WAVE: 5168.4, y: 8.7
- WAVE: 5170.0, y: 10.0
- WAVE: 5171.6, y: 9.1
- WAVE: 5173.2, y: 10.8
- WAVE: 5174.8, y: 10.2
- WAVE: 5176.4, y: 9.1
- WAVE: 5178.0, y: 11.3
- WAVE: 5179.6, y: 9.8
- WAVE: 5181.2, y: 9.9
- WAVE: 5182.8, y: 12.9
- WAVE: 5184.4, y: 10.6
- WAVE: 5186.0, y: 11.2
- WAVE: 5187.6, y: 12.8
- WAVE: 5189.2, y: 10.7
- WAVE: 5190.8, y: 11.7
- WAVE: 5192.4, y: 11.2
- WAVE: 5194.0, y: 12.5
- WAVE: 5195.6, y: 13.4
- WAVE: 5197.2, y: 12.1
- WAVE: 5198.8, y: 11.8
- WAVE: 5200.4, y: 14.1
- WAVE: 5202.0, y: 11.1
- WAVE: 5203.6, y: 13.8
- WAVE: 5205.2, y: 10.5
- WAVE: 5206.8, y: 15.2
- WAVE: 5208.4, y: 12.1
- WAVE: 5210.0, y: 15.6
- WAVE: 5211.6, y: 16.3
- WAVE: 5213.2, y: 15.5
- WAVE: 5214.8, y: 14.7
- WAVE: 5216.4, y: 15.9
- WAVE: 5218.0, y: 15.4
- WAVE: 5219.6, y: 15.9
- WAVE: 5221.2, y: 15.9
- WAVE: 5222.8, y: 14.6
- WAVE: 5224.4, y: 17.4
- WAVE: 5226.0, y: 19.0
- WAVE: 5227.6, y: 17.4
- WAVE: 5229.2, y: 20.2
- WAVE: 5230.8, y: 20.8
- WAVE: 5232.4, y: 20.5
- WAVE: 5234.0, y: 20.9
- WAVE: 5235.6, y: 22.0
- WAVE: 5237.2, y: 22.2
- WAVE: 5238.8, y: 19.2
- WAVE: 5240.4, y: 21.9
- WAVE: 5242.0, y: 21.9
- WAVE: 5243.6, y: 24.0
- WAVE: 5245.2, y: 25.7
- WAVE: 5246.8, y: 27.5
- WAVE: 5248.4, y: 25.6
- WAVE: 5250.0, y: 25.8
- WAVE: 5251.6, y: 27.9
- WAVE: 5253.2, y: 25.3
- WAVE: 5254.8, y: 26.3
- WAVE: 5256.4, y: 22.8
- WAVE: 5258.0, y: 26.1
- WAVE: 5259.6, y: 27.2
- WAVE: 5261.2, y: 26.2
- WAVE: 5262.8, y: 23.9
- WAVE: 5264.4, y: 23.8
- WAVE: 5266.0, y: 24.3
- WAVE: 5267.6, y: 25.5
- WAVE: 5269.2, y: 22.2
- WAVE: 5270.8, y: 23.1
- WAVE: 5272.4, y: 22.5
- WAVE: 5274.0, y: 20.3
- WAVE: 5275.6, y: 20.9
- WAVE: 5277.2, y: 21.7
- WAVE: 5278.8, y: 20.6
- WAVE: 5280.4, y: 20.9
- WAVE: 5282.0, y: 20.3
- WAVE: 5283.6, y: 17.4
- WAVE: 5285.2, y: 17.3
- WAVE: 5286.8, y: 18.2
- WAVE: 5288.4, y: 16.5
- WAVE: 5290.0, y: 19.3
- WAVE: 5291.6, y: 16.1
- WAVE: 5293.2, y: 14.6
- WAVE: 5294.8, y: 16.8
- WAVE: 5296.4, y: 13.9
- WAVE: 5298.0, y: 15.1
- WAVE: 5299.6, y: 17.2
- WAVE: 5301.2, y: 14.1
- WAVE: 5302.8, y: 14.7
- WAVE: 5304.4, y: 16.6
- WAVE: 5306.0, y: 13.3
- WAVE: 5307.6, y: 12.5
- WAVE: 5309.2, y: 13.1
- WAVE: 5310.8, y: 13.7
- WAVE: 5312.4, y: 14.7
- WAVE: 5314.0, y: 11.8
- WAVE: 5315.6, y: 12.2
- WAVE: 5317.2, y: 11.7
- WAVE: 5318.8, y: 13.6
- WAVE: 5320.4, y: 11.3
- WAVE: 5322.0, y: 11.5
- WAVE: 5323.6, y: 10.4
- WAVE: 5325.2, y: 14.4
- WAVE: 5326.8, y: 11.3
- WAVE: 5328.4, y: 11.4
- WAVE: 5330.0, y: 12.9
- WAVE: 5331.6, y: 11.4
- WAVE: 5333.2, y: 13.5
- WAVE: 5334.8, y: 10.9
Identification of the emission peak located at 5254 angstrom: C IV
